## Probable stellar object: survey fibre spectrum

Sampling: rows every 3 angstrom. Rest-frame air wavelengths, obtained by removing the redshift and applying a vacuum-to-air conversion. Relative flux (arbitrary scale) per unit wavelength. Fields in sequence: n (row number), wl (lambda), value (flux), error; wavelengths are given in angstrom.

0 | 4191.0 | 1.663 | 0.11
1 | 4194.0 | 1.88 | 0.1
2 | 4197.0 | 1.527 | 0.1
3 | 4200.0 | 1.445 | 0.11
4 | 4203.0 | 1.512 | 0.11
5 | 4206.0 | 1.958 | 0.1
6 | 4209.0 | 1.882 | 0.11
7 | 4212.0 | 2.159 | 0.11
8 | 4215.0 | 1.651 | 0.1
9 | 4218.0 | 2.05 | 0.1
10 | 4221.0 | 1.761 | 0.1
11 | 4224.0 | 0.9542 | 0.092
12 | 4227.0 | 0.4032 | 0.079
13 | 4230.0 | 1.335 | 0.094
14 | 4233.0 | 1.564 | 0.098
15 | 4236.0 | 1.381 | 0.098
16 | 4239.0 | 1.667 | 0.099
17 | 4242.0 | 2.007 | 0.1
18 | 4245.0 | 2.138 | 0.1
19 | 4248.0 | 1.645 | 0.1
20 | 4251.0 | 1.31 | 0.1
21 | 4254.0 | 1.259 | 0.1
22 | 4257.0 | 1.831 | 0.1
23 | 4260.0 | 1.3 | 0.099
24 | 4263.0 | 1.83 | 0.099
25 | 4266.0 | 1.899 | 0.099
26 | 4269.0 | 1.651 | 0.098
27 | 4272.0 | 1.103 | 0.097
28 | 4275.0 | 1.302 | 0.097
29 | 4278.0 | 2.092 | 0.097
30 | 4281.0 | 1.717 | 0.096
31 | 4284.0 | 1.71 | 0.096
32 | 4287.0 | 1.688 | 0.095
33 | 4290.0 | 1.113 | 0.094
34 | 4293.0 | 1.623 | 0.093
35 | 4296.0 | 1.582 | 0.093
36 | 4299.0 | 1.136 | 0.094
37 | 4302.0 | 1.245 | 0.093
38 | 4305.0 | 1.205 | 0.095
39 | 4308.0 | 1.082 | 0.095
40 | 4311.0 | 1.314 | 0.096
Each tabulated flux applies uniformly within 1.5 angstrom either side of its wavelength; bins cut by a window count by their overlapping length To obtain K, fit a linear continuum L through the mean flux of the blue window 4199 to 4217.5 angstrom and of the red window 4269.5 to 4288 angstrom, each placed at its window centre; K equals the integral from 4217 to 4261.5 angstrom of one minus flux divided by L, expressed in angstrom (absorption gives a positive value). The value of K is 5.4 angstrom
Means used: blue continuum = 1.79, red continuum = 1.6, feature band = 1.5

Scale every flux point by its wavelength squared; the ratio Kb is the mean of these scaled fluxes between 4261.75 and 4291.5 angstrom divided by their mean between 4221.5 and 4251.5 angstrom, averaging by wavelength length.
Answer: 1.13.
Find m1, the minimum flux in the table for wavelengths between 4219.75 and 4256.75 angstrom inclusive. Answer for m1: 0.4032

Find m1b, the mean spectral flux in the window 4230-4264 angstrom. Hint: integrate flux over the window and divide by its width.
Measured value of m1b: 1.61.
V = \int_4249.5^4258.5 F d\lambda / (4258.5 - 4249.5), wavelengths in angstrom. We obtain 1.47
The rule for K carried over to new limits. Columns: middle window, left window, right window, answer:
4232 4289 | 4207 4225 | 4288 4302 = -3.58 angstrom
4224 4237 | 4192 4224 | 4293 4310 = 3.91 angstrom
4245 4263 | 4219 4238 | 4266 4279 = -1.54 angstrom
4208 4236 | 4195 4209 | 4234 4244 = 2.69 angstrom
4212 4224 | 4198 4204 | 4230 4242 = -1.83 angstrom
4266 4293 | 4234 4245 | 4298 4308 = -3.59 angstrom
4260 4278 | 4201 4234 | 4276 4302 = -0.24 angstrom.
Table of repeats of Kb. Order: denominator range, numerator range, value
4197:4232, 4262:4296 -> 1.07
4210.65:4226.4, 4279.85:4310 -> 0.89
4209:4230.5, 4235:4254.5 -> 1.11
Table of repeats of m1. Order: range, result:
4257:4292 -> 1.103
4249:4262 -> 1.259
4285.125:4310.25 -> 1.082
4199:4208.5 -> 1.445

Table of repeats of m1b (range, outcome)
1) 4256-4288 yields 1.64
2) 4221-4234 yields 1.13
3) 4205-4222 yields 1.91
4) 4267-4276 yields 1.39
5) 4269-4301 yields 1.51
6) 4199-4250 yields 1.62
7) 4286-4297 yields 1.49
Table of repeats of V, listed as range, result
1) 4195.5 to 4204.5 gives 1.49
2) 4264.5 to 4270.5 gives 1.78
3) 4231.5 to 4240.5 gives 1.54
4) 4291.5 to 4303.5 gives 1.4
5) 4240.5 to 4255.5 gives 1.67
